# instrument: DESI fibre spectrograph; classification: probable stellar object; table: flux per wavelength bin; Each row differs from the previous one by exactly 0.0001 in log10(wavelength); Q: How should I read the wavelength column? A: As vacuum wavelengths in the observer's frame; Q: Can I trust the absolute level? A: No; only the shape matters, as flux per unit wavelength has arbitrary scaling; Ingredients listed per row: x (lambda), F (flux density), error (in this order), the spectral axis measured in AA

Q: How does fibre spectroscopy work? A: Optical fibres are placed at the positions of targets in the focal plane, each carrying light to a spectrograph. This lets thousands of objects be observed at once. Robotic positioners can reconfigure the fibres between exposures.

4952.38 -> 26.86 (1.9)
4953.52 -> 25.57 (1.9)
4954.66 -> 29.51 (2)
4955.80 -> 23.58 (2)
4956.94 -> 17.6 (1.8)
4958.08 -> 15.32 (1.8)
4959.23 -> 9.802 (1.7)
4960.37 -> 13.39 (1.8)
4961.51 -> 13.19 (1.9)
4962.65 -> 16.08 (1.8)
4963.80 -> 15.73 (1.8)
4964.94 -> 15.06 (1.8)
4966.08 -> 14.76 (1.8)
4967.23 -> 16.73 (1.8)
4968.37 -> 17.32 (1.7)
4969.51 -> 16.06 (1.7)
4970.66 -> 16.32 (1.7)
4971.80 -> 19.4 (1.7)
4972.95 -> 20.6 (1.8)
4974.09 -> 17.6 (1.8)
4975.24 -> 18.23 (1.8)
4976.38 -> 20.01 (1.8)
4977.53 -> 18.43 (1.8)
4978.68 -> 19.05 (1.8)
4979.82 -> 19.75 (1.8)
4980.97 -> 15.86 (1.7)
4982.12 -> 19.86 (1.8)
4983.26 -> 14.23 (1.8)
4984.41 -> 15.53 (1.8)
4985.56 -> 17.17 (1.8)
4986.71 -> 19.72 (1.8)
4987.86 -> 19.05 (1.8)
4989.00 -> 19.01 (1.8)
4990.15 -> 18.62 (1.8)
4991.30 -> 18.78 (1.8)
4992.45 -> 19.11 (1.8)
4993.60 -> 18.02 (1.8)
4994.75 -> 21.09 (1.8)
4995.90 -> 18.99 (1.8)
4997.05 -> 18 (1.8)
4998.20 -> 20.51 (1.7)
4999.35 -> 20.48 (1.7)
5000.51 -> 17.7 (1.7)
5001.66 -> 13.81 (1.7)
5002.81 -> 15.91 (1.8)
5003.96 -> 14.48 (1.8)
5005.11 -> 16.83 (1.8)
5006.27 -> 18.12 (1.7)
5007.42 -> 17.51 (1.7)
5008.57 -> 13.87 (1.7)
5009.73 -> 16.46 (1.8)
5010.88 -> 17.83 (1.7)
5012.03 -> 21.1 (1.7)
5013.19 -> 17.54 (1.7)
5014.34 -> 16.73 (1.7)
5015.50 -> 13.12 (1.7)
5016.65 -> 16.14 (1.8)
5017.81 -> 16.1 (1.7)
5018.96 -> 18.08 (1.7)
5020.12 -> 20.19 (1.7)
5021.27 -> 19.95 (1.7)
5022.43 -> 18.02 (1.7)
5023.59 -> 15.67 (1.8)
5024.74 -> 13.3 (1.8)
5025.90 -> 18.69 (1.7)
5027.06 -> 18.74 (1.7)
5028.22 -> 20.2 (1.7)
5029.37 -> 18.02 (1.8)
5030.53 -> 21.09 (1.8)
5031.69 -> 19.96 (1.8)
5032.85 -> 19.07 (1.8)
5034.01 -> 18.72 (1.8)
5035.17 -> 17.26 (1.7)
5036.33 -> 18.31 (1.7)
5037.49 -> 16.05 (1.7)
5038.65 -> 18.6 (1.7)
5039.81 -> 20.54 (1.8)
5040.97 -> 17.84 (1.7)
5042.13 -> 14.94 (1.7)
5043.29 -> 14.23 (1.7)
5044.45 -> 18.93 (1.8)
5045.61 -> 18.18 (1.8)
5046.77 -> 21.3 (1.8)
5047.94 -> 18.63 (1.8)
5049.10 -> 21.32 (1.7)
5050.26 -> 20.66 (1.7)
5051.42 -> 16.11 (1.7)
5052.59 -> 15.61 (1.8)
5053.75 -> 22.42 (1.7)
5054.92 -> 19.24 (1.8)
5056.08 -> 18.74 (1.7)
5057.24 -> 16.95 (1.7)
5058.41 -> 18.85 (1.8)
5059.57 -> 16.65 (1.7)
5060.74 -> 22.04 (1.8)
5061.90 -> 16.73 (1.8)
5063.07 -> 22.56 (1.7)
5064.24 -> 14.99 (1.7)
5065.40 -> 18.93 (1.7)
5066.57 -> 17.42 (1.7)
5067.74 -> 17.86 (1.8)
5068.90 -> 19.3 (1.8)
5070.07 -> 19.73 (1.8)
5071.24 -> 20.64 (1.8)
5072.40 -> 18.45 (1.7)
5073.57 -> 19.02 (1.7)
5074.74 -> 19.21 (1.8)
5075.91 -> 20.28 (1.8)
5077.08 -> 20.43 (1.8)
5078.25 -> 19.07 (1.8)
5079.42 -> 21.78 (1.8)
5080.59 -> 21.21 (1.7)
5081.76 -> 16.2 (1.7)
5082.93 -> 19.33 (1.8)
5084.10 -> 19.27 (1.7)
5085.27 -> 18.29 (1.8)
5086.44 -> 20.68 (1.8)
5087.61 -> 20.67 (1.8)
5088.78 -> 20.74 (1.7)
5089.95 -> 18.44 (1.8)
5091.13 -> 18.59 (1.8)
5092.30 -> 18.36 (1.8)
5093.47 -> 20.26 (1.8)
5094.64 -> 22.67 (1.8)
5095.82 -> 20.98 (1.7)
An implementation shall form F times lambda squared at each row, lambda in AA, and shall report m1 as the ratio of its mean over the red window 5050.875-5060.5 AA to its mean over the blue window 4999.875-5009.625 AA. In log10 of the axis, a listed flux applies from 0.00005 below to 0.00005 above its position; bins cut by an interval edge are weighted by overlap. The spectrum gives 1.16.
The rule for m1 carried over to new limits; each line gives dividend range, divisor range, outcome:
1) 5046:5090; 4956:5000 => 1.13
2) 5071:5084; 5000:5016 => 1.22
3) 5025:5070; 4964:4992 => 1.07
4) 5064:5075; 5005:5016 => 1.13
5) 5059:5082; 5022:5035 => 1.07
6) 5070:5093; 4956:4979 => 1.23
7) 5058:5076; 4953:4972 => 1.14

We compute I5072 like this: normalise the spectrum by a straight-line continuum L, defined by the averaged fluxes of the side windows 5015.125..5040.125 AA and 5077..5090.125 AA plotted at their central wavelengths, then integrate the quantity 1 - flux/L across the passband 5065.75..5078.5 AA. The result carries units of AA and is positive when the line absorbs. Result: 0.09 AA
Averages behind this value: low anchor 18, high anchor 19.7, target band 19.2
